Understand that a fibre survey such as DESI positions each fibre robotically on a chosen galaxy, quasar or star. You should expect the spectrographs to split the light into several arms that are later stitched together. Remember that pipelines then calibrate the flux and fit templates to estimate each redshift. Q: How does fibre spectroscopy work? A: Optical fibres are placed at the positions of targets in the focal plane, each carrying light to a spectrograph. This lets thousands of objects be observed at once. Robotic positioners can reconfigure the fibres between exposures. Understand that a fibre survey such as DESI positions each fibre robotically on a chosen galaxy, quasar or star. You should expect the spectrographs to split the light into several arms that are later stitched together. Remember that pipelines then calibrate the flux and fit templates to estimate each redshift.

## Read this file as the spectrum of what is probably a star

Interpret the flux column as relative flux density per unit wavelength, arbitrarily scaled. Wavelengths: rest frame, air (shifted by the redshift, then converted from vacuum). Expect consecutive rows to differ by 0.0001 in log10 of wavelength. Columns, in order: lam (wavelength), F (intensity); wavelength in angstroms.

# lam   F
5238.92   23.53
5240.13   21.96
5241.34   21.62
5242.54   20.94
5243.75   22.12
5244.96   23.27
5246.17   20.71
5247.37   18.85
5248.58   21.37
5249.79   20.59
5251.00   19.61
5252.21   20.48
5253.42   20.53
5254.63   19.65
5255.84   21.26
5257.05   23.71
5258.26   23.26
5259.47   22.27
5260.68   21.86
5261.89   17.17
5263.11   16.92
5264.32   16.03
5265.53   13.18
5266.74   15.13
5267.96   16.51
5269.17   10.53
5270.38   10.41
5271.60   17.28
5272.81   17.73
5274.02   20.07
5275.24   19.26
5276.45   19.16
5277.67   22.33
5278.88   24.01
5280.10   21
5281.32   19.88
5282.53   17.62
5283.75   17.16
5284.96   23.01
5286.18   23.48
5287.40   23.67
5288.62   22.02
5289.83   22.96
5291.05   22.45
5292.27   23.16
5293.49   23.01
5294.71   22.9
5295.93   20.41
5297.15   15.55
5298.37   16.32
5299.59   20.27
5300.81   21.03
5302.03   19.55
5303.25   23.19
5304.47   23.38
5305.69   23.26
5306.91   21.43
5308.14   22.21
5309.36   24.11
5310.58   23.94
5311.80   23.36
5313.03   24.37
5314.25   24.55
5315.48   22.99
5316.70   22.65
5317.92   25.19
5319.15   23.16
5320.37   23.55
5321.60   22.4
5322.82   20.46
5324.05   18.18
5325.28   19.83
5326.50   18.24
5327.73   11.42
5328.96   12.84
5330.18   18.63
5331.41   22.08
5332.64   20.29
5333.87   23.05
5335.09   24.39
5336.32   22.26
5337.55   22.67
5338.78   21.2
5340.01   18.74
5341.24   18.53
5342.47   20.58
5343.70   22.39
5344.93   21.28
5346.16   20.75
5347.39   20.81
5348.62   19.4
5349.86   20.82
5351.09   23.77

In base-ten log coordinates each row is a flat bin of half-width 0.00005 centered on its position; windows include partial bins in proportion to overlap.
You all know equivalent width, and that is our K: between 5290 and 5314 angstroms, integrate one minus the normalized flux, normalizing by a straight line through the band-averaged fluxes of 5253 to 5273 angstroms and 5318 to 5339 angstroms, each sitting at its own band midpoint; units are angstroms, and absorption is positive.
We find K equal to -3.10 angstroms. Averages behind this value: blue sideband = 17.8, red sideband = 20.4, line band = 21.8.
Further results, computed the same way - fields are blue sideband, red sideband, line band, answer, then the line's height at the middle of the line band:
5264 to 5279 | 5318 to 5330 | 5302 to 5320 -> -4.5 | 18.6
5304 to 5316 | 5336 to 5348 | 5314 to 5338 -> 1.4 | 22.1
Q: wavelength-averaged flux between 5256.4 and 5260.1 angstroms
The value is 23.1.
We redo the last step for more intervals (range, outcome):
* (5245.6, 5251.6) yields 20.2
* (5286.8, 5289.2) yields 22.8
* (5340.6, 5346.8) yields 20.7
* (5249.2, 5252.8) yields 20.2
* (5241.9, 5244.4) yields 21.6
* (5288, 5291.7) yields 22.5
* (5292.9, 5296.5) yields 22.1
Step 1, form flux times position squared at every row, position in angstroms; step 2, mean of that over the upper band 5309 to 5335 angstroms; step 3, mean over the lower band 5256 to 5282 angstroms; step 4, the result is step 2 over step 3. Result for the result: 1.2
